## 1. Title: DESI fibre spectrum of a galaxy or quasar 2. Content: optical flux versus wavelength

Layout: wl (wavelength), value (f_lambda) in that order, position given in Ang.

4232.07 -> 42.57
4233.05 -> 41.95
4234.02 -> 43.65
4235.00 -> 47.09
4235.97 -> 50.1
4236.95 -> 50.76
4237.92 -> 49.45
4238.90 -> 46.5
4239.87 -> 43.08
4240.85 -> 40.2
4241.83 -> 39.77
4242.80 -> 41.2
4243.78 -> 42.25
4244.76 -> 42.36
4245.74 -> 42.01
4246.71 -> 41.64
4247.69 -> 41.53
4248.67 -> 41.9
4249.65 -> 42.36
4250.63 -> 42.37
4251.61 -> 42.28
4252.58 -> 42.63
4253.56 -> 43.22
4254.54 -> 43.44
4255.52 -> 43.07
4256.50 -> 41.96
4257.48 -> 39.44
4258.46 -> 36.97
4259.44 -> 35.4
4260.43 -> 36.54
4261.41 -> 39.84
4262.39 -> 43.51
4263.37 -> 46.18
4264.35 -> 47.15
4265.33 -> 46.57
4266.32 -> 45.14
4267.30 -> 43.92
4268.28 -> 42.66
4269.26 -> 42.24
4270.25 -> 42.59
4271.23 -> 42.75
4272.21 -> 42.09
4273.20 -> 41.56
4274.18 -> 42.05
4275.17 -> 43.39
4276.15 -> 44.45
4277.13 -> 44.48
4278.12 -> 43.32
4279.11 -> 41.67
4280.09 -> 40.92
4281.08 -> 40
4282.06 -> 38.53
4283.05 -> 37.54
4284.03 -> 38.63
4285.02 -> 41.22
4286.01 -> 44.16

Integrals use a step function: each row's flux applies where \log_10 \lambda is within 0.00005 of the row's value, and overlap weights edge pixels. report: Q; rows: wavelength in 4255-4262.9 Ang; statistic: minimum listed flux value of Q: 35.4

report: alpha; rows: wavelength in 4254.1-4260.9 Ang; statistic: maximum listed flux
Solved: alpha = 43.44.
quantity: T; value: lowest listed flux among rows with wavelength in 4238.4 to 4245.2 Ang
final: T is 39.77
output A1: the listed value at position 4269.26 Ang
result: 42.24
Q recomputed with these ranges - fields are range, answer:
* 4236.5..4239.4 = 46.5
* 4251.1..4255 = 42.28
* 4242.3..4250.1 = 41.2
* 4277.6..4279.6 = 41.67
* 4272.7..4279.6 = 41.56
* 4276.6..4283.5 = 37.54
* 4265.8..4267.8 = 43.92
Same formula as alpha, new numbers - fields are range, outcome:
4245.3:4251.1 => 42.37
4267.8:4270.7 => 42.66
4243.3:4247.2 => 42.36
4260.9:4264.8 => 47.15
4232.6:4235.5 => 47.09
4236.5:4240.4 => 50.76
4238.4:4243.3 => 46.5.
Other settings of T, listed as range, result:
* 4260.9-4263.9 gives 39.84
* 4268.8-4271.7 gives 42.24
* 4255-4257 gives 41.96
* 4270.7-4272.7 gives 42.09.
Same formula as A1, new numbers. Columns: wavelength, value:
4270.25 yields 42.59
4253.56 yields 43.22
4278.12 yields 43.32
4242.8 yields 41.2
